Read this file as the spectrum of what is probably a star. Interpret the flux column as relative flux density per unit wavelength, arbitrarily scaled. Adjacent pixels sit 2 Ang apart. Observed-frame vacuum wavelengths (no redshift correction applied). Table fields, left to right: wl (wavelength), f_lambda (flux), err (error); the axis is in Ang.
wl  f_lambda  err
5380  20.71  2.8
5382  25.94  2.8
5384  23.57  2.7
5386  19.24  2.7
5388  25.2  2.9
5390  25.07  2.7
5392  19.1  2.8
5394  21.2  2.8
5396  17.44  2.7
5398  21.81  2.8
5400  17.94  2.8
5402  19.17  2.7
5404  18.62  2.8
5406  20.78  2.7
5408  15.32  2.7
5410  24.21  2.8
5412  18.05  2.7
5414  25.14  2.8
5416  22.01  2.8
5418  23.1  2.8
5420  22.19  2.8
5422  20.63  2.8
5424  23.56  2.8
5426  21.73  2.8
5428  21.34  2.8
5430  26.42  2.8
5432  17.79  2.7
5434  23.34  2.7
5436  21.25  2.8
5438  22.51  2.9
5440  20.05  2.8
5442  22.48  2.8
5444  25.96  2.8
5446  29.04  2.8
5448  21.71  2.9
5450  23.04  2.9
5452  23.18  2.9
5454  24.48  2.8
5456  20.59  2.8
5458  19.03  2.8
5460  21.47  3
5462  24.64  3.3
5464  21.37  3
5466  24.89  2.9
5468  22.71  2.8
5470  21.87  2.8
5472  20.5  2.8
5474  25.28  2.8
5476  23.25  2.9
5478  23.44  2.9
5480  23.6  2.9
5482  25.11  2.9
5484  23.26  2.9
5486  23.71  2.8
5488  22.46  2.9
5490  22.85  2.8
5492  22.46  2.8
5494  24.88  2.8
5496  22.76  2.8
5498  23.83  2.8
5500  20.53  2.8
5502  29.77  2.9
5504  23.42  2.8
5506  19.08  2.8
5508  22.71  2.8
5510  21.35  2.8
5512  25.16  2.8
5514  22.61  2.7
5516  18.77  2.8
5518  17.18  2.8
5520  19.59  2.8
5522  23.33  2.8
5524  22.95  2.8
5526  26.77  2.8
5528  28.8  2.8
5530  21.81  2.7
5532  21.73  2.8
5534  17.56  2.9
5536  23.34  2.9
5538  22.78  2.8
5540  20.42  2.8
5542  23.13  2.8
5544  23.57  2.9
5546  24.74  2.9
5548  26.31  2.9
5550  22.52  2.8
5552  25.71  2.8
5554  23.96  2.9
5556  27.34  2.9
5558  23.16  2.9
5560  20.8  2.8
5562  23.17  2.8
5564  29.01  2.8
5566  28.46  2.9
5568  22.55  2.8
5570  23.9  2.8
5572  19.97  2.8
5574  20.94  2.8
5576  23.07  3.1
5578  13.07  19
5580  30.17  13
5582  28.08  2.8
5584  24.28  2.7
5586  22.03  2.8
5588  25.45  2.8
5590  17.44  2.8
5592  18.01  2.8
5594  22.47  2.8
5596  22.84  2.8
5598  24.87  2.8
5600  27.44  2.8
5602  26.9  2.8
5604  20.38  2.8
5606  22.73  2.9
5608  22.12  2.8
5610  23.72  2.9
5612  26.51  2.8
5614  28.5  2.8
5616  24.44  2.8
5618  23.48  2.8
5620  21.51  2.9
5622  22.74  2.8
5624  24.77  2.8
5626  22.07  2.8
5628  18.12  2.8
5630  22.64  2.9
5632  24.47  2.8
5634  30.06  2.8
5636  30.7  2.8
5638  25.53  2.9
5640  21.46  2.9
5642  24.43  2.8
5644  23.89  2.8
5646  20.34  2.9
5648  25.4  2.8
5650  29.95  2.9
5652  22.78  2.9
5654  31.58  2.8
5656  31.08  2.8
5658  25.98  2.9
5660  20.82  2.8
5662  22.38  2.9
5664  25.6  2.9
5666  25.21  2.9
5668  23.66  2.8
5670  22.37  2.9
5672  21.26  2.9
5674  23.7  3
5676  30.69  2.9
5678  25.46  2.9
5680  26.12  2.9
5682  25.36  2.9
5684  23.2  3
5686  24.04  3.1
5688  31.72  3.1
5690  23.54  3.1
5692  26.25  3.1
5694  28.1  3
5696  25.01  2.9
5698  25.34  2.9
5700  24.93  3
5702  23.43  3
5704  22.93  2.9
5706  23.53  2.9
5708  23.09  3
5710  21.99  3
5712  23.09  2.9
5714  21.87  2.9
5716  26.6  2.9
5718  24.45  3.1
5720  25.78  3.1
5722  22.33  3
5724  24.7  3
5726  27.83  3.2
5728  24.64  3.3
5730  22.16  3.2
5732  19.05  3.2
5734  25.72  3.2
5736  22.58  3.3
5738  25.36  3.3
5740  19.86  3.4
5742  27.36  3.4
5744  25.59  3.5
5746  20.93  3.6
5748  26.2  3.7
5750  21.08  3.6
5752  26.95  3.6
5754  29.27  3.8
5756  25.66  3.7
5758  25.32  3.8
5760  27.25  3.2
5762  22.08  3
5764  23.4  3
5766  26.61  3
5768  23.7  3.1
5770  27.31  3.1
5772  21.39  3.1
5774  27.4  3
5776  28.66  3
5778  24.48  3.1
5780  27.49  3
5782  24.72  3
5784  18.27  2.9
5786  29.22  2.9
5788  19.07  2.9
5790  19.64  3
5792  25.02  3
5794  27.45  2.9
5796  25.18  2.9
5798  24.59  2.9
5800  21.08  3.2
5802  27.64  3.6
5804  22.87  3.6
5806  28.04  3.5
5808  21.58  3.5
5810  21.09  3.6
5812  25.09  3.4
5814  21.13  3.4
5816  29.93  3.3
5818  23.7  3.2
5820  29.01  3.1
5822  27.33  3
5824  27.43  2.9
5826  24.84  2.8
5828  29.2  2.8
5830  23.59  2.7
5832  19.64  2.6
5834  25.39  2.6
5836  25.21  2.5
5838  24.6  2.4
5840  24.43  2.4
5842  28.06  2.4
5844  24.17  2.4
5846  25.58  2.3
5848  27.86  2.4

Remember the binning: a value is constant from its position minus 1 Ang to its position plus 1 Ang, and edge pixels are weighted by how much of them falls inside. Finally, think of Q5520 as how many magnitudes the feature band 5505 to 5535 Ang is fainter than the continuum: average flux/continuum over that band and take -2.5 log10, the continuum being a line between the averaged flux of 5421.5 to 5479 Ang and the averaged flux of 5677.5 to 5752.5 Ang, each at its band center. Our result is 0.06 mag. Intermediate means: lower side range 22.7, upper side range 24.4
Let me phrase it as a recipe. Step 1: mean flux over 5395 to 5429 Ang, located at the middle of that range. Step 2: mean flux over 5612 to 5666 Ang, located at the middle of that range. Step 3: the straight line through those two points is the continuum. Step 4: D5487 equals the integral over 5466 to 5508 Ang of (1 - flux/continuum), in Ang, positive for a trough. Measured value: -2.20 Ang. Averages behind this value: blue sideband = 20.8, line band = 23.3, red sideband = 24.8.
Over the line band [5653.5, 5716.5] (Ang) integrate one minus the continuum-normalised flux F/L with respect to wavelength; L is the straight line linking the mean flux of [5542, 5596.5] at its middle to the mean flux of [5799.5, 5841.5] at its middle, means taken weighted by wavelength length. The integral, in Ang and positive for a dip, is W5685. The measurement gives -2.0 Ang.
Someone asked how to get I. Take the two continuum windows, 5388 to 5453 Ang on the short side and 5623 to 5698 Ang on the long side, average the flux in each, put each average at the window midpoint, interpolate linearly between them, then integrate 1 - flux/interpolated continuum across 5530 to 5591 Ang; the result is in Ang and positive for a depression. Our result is 1.2 Ang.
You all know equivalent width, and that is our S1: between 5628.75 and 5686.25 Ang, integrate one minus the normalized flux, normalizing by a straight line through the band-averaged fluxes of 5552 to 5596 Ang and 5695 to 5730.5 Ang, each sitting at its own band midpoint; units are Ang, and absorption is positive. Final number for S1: -3.4 Ang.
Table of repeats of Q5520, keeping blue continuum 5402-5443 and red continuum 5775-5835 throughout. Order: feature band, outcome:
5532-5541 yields 0.07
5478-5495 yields -0.07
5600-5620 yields -0.06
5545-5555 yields -0.10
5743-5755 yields -0.03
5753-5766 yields -0.05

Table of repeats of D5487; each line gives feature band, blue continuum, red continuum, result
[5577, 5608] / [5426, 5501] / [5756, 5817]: 0.67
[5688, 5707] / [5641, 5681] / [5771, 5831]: -0.06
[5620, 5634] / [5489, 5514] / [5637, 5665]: 1.04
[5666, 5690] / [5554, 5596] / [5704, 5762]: -1.30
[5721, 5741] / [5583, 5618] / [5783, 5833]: 0.58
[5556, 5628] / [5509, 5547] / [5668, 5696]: 0.66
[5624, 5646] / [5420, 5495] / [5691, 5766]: -0.28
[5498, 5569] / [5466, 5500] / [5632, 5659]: 2.71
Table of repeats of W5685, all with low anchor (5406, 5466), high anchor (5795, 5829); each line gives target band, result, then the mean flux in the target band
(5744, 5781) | -0.61 Ang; 25.3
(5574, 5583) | 0.05 Ang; 23.3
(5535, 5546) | 0.13 Ang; 22.8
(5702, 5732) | 0.95 Ang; 23.7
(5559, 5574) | -0.29 Ang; 23.8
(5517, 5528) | 0.19 Ang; 22.6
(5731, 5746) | 0.75 Ang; 23.5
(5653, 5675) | -0.71 Ang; 24.9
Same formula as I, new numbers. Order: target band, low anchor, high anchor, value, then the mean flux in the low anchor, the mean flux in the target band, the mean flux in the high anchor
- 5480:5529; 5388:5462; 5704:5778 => -1.4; 21.8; 23.1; 24.4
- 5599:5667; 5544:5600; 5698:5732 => -2.9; 23.6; 24.7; 23.9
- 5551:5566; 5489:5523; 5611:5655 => -1.0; 22.4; 25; 24.8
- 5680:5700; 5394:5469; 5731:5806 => -1.6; 21.9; 25.8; 24.5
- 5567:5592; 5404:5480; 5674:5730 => 1.4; 22.4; 22.4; 25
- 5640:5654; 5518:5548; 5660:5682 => -0.3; 22.8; 24.8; 24.5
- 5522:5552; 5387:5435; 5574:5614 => -0.9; 21.3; 23.4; 23.3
